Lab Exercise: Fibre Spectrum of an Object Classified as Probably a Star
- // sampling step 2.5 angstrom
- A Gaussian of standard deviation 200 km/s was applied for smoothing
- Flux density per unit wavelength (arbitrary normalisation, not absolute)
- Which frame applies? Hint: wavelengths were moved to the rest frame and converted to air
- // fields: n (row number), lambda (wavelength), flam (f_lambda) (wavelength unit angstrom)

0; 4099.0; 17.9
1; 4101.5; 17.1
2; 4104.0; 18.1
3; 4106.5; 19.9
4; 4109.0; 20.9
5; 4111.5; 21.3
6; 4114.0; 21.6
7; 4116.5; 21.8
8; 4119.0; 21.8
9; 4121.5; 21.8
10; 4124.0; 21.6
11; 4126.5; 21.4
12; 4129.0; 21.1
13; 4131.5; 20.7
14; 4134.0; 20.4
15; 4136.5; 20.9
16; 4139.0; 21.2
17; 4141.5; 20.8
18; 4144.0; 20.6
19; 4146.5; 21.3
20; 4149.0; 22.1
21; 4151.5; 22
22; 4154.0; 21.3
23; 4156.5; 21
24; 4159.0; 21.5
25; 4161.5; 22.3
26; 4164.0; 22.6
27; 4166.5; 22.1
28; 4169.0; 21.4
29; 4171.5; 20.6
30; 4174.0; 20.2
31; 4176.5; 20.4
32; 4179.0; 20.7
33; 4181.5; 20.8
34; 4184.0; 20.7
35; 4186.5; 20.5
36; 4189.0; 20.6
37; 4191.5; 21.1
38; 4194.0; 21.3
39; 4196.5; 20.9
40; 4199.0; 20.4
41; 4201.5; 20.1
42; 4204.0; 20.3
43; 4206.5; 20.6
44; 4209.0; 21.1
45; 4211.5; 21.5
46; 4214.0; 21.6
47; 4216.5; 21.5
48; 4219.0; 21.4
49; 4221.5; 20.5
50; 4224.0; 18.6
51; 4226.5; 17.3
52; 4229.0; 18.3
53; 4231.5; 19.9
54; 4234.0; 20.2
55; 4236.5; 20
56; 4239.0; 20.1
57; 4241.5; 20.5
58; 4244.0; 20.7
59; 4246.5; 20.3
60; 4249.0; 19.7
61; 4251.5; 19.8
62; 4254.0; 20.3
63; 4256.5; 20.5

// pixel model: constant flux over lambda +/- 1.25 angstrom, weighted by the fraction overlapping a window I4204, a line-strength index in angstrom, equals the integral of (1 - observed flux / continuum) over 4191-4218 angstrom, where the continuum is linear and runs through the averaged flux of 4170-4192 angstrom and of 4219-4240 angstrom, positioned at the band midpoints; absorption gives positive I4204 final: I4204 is -1.19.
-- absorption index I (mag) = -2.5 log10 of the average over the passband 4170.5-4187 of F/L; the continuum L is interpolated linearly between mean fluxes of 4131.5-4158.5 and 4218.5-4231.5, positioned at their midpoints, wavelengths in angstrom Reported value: -0.01 mag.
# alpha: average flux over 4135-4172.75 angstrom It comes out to 21.4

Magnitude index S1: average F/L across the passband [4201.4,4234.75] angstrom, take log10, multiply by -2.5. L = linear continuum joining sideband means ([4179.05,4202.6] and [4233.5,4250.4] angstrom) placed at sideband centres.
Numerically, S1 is 0.01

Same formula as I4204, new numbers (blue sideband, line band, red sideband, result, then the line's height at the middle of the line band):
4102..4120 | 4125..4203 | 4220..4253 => -3.24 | 20.2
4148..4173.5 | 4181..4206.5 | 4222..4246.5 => 0.07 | 20.7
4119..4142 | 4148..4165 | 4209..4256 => -0.75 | 20.9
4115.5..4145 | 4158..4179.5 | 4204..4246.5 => -0.55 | 20.8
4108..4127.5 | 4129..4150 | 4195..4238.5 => 0.26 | 21.3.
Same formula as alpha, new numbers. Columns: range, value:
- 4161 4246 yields 20.6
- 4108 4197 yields 21.2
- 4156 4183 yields 21.2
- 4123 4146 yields 21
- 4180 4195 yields 20.8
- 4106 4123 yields 21.4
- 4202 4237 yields 20.2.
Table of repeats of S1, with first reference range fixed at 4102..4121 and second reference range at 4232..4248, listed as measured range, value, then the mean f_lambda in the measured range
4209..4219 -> -0.058 mag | 21.5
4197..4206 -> 0.002 mag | 20.3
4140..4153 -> -0.041 mag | 21.4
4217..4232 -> 0.050 mag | 19.4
